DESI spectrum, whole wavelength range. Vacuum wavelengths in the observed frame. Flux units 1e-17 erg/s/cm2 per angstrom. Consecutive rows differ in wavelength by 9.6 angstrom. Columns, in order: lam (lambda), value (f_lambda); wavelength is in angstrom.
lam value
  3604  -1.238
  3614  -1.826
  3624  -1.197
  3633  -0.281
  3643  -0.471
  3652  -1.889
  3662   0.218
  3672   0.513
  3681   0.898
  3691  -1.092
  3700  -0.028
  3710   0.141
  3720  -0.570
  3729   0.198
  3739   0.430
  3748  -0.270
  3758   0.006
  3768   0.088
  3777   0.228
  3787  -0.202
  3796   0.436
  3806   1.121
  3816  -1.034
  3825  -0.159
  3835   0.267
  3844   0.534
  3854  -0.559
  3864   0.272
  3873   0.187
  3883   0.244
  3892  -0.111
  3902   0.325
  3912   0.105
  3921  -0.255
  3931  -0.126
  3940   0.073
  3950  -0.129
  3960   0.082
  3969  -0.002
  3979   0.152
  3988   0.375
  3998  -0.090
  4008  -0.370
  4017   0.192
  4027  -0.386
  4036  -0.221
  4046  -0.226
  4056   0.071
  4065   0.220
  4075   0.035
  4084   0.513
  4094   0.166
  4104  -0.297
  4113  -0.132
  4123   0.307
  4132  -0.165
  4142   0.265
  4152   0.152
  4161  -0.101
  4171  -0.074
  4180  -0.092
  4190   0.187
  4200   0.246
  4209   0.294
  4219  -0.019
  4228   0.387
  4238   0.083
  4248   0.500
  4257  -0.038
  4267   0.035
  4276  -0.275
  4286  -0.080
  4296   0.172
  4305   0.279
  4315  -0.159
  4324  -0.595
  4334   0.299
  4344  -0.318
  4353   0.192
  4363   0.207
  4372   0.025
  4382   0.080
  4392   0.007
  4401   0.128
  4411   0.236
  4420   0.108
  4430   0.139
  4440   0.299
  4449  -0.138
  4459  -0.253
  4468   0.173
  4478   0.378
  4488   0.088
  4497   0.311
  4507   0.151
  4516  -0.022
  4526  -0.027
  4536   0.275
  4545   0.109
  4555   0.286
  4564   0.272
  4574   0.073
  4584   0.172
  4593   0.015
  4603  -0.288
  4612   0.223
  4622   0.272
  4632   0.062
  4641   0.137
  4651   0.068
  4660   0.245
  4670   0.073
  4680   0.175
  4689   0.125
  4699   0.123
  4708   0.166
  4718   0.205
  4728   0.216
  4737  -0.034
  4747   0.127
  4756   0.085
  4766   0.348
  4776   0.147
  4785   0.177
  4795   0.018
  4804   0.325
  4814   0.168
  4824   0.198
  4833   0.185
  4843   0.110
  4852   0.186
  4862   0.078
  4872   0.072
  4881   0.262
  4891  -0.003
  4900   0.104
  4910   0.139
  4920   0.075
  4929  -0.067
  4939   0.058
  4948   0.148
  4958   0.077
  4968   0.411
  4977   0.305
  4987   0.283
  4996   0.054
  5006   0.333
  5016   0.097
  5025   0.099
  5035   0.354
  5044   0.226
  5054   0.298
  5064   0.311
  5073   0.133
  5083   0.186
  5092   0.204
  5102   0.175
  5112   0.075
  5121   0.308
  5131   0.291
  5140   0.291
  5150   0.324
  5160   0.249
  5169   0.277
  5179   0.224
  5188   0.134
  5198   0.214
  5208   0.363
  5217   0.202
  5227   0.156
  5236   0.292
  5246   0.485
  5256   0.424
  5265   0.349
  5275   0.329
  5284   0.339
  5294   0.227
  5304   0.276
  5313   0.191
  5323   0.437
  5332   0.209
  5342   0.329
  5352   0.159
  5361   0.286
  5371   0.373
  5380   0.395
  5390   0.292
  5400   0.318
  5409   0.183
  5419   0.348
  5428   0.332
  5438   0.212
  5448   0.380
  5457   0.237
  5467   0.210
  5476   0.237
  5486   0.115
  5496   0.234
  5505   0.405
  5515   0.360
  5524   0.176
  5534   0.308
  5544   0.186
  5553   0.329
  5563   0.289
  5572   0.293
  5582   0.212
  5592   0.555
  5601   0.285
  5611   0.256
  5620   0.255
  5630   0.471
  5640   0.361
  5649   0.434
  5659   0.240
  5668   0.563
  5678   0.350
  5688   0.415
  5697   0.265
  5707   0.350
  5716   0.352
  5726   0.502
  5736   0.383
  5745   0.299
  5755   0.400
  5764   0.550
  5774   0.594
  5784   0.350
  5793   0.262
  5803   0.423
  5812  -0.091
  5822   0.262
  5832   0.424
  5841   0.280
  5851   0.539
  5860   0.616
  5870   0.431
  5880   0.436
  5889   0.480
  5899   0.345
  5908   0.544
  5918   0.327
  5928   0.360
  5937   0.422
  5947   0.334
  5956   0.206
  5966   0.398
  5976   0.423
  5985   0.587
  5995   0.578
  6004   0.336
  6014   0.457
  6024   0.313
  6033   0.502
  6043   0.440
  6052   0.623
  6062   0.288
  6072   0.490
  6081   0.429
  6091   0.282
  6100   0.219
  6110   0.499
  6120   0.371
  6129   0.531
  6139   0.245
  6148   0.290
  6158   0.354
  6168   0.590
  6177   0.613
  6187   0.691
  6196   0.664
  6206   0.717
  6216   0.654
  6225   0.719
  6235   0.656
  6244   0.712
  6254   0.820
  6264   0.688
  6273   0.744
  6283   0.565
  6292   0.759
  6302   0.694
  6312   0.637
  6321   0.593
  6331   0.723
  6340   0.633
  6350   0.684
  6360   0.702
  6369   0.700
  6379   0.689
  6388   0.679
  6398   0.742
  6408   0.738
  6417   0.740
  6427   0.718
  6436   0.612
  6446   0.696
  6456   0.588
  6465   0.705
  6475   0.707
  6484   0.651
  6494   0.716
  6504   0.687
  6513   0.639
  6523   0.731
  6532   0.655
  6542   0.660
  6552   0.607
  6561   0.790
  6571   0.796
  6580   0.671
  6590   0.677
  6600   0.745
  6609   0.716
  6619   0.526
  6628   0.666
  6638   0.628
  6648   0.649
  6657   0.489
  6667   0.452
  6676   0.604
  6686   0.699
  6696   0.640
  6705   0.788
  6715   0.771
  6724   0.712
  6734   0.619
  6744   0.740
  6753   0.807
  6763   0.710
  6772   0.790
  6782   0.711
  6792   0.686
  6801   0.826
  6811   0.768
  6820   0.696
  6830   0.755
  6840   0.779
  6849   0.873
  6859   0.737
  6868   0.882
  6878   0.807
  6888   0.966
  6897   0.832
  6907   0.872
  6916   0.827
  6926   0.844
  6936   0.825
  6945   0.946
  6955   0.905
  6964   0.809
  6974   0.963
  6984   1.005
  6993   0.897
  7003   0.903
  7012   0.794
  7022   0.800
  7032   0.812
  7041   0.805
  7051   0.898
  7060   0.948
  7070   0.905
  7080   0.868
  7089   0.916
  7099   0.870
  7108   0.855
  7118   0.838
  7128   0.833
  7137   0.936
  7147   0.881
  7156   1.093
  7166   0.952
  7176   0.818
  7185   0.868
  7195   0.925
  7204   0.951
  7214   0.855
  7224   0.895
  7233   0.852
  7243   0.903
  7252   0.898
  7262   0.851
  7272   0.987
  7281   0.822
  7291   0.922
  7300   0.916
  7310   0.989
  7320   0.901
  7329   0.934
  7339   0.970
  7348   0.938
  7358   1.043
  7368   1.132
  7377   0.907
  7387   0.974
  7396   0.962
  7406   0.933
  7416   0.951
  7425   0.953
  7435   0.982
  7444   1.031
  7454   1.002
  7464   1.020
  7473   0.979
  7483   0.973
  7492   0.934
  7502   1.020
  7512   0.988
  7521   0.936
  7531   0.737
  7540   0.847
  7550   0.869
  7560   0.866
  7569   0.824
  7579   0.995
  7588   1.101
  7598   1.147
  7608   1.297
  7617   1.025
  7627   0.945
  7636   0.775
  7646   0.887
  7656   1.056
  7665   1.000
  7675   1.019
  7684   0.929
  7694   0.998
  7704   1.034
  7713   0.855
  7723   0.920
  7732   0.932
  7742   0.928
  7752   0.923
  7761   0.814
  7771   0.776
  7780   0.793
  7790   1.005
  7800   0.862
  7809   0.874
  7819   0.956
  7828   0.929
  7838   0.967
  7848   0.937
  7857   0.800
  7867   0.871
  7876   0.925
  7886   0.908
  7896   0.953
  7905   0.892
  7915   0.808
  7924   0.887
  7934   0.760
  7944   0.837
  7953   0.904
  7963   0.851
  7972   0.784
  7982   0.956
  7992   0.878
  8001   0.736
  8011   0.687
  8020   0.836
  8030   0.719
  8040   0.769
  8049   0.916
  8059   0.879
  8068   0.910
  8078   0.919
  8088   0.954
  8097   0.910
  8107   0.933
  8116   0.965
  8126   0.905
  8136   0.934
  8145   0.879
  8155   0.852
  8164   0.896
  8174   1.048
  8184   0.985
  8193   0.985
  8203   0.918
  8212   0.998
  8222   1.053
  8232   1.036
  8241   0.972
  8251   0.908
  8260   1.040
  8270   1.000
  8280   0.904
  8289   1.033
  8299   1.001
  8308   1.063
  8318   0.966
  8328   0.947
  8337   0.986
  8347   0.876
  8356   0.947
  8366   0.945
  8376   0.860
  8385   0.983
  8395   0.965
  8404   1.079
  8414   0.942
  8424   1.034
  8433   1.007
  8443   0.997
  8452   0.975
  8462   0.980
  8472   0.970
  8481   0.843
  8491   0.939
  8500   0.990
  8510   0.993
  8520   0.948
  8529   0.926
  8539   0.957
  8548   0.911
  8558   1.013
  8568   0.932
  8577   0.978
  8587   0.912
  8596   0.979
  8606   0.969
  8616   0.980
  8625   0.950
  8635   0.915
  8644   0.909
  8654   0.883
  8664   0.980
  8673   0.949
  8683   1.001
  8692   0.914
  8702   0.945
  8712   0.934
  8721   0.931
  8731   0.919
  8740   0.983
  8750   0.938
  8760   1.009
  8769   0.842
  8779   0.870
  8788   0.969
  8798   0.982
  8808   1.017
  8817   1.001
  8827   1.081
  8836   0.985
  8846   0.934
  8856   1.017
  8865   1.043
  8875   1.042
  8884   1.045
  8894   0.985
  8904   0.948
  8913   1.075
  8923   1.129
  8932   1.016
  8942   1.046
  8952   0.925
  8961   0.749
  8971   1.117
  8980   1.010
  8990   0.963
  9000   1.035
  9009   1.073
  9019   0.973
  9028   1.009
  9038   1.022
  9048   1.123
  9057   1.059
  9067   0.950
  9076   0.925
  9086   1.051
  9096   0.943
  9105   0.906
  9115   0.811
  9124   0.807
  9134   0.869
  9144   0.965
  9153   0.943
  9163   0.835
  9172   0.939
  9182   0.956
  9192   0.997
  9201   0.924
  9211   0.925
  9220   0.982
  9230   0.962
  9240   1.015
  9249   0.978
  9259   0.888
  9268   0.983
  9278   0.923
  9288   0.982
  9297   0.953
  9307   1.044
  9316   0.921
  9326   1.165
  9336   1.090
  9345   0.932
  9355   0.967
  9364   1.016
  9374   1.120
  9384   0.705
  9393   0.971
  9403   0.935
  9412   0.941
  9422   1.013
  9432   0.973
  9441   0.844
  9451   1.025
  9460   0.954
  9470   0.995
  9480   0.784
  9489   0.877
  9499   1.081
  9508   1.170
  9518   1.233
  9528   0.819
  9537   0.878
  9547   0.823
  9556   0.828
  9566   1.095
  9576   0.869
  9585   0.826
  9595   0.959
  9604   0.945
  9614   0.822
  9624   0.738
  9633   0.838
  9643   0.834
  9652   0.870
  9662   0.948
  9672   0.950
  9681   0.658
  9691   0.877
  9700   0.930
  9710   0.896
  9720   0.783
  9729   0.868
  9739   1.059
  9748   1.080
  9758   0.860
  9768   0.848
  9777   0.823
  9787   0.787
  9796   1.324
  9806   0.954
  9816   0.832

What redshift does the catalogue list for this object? 0.548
